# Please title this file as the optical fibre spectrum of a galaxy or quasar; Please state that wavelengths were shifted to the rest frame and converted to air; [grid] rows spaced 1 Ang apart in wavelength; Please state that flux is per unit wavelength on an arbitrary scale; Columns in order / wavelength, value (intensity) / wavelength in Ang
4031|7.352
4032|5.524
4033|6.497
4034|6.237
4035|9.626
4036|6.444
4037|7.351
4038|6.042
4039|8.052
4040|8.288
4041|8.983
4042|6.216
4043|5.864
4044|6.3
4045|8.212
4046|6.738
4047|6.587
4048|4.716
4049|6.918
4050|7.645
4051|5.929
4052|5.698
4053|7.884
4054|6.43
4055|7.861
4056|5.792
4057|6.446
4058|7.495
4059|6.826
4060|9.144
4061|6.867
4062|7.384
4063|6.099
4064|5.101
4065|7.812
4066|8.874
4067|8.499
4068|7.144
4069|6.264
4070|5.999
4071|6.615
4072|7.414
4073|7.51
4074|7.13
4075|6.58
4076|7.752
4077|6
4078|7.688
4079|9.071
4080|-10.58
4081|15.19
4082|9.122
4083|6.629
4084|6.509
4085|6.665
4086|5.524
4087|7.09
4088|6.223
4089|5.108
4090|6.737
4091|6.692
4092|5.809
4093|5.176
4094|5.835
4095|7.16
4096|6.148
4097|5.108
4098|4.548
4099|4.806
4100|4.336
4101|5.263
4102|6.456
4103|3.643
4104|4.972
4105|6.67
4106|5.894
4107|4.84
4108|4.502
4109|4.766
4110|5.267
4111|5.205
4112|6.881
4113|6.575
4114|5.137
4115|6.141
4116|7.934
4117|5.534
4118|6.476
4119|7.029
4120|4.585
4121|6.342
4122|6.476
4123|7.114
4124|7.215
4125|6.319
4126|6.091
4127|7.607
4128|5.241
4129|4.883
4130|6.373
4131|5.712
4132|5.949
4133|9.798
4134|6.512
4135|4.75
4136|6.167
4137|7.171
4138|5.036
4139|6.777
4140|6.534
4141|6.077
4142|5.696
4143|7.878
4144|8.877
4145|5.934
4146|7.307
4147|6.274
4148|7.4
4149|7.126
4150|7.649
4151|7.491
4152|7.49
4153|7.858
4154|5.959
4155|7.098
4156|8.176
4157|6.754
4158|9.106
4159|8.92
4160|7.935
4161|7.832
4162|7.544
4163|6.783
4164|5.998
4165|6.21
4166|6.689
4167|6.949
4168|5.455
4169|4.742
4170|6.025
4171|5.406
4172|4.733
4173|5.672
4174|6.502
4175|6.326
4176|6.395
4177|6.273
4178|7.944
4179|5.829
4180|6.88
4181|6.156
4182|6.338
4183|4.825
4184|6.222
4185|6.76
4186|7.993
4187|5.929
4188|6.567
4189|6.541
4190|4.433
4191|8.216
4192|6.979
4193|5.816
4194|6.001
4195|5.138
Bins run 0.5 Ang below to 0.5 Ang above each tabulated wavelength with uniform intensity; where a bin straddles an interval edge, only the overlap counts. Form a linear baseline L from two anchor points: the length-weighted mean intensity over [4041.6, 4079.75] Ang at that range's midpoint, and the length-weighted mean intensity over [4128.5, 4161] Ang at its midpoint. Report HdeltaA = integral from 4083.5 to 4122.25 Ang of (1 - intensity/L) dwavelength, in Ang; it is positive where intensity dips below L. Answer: 6.3 Ang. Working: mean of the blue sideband 6.85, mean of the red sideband 6.97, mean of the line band 5.79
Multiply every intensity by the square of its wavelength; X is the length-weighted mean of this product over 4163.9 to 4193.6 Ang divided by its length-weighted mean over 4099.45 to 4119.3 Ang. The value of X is 1.1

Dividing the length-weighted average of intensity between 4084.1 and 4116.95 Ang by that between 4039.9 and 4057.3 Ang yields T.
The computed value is 0.85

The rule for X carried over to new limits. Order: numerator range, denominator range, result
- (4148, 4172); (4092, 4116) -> 1.30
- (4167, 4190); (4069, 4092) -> 1.00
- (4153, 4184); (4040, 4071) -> 1.00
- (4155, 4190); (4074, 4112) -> 1.17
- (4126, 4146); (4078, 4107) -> 1.14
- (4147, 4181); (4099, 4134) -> 1.17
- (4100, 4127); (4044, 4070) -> 0.87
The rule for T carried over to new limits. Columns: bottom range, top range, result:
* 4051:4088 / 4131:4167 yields 1.03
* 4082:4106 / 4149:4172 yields 1.19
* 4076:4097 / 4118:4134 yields 1.04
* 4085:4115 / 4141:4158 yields 1.28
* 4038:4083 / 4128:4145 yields 0.94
